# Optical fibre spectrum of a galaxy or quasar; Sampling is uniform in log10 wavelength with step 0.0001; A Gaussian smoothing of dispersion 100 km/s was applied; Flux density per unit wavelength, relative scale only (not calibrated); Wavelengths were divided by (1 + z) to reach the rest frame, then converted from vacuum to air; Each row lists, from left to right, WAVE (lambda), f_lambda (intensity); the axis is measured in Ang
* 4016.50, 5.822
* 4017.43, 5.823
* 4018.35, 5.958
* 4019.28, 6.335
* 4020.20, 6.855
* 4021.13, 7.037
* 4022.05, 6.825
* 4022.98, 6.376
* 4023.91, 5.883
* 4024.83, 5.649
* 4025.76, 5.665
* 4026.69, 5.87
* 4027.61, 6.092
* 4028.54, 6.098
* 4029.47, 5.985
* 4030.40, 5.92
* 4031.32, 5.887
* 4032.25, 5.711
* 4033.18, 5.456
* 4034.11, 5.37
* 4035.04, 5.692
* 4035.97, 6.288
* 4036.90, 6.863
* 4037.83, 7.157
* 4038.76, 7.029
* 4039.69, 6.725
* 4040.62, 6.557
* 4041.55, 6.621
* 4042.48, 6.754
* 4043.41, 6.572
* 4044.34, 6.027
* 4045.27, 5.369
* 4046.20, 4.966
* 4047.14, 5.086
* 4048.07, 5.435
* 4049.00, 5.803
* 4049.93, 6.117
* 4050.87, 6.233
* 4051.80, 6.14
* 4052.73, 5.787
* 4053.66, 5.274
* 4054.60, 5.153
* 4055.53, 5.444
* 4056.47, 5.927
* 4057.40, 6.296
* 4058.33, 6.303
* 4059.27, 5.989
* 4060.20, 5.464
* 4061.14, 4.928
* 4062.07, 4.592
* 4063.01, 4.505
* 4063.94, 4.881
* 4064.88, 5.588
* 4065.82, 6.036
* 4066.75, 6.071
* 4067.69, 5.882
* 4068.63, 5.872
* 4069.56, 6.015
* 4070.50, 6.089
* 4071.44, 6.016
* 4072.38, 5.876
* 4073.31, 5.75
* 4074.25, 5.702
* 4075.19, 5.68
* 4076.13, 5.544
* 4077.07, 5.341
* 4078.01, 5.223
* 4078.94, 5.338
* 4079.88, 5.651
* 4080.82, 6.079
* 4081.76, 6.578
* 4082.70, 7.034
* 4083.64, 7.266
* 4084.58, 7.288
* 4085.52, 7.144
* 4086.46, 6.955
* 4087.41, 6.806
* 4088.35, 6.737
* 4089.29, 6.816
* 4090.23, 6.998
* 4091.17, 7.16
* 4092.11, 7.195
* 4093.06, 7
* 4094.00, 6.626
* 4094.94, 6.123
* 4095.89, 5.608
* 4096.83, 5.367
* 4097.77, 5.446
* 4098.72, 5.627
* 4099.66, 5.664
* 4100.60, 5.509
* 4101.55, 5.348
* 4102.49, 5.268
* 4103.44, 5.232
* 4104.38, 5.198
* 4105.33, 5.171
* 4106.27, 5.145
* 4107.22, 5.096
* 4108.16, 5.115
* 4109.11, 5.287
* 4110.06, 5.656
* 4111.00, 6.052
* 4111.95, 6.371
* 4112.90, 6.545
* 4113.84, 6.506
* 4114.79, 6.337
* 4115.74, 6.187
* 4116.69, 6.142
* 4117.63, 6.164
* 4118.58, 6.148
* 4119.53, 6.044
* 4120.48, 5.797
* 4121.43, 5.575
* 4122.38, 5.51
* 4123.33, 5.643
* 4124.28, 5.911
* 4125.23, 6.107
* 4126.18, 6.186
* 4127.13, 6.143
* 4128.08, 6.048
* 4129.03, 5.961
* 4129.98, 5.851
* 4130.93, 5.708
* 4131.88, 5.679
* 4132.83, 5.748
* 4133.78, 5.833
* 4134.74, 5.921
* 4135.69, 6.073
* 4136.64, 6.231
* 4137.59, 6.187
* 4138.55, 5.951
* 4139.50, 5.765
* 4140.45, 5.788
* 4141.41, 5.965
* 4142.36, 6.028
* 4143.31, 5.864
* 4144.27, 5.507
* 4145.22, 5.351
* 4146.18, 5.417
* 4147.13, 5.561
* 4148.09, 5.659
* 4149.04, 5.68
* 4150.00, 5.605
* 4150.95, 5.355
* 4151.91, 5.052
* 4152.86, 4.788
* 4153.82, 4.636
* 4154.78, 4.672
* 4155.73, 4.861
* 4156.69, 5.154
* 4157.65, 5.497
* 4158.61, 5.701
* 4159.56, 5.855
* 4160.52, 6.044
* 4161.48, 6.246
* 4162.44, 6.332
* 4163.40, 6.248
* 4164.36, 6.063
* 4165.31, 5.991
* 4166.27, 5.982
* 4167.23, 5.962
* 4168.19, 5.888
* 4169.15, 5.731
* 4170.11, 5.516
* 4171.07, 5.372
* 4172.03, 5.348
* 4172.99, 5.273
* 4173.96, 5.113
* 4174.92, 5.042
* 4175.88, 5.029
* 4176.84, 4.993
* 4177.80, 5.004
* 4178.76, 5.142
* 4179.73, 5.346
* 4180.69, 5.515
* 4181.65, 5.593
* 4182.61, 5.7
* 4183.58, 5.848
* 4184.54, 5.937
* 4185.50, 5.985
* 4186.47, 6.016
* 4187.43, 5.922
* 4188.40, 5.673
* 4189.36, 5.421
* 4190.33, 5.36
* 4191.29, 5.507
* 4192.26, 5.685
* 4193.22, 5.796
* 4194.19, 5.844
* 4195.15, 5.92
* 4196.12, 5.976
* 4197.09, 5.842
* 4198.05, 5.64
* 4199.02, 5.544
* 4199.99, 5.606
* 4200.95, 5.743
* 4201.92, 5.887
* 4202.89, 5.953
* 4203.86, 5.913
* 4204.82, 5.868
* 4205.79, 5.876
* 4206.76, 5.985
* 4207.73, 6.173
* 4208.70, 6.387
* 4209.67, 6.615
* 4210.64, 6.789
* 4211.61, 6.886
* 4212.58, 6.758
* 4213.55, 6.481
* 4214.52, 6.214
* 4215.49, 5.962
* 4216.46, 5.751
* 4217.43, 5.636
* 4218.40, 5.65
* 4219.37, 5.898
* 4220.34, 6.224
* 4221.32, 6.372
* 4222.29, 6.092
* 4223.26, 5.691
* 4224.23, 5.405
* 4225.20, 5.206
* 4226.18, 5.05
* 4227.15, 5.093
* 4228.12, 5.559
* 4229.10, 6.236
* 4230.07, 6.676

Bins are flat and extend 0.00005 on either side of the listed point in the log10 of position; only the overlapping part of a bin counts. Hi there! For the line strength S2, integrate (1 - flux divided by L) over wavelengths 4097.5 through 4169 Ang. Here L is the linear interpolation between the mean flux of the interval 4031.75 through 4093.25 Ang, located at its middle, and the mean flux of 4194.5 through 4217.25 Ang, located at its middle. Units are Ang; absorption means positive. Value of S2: 3.8 Ang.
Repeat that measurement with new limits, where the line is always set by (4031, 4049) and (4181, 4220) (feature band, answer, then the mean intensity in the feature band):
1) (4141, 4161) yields 1.8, 5.44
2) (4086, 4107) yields 0.0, 6.03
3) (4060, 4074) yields 1.1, 5.57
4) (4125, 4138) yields 0.0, 5.98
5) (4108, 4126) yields 0.1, 5.97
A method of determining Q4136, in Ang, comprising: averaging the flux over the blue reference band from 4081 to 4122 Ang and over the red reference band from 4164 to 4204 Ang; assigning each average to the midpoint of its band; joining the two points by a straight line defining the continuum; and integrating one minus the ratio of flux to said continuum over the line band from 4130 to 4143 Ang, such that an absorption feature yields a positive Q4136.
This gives 0.00 Ang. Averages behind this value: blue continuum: 6.12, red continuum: 5.63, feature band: 5.91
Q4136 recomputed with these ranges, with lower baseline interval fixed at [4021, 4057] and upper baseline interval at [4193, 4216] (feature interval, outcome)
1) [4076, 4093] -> -1.44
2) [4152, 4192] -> 3.43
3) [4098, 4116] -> 1.19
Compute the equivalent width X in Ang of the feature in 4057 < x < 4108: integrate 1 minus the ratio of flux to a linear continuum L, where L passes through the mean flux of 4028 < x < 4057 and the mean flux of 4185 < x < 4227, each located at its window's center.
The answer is 0.3 Ang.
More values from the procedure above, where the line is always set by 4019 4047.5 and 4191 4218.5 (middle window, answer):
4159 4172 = 0.3 Ang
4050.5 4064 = 1.3 Ang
